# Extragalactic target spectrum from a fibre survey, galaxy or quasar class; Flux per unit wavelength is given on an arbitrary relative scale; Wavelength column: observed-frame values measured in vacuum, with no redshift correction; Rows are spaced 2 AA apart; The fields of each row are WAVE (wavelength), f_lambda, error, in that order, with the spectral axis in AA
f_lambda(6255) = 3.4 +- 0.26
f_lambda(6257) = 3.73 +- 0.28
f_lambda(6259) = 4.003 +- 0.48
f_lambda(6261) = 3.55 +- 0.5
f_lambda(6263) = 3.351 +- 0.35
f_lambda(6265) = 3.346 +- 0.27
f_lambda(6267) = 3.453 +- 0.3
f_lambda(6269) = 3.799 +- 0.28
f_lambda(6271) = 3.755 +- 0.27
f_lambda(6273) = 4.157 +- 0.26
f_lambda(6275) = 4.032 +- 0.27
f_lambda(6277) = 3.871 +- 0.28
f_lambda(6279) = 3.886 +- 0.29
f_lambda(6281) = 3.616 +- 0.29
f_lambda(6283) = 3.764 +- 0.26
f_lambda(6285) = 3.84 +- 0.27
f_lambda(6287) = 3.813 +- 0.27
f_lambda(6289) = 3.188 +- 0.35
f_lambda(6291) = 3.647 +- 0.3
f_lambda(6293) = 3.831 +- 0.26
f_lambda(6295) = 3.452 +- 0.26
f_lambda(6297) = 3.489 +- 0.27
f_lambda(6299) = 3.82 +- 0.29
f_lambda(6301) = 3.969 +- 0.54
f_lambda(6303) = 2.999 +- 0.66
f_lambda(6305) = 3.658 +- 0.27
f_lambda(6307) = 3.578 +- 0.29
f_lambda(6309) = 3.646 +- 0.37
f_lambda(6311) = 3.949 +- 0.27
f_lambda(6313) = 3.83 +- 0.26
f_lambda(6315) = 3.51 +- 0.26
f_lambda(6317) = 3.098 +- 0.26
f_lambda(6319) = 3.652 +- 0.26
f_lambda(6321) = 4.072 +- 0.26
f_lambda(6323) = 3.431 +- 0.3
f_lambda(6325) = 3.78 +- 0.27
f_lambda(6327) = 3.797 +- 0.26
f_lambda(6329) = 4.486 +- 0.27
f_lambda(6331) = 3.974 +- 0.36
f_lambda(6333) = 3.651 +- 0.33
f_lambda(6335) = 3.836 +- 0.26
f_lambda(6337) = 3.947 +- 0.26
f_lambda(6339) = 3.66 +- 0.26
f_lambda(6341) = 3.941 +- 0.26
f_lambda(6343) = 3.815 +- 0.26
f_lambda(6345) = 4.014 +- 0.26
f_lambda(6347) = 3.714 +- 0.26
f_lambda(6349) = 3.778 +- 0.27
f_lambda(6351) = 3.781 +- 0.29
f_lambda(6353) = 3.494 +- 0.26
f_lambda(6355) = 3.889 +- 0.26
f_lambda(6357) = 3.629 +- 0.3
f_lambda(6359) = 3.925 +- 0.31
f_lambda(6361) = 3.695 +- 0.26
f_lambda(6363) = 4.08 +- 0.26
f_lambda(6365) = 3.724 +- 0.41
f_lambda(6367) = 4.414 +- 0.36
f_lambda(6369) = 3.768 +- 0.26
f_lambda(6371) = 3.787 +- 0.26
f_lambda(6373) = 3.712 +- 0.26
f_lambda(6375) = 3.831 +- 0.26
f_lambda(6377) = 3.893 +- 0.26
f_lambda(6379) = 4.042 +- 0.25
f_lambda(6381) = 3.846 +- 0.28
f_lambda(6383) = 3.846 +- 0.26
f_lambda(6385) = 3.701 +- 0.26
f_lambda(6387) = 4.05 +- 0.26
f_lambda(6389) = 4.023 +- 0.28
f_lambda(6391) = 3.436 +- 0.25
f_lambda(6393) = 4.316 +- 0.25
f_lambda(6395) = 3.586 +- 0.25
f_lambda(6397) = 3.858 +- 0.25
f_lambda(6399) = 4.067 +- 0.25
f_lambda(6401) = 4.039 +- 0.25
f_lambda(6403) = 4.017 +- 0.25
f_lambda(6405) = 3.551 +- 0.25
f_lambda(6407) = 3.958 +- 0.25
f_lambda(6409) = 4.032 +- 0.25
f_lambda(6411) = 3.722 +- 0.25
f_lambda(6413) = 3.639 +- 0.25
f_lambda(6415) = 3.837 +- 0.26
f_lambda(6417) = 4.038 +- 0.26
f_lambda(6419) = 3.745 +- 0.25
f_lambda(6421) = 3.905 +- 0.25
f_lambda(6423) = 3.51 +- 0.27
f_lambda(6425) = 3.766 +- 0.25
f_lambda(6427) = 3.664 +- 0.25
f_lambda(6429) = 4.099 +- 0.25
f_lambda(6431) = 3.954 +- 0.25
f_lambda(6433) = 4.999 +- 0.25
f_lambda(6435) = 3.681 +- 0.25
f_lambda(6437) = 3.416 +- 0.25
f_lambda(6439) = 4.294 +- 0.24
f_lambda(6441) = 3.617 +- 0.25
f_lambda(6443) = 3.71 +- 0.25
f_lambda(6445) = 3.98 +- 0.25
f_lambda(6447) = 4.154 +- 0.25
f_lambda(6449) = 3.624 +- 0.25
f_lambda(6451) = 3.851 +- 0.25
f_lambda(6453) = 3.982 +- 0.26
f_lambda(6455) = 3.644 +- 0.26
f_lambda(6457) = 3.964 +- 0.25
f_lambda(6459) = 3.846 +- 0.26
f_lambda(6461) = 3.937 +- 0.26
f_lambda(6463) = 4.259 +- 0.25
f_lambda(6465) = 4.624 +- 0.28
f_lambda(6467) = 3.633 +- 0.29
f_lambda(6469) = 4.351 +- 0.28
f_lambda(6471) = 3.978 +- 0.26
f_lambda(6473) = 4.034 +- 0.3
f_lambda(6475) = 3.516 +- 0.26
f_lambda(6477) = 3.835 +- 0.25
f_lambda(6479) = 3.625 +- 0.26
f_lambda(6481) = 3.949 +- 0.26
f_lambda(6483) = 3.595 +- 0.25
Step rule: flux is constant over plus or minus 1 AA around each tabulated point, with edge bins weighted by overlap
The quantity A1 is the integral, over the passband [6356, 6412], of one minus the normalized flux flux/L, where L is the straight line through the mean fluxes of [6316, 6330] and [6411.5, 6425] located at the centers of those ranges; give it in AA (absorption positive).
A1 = -1.6 AA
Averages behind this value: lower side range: 3.76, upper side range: 3.78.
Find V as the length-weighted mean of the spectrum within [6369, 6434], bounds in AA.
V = 3.89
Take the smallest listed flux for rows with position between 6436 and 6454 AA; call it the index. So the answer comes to 3.416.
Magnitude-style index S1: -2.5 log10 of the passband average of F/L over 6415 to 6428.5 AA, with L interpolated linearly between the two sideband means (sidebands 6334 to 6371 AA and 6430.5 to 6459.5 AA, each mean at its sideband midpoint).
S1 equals 0.03 mag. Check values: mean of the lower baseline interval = 3.84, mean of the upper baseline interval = 3.91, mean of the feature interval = 3.79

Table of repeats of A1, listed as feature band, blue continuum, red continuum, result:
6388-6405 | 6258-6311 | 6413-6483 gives -0.3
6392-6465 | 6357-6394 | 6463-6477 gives 1.1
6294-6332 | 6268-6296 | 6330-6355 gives 0.9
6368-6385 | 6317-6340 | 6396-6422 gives 0.1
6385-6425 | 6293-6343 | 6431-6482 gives 0.1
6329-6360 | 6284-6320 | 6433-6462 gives -1.2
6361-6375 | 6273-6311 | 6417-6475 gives -0.3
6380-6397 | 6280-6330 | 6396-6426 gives -0.2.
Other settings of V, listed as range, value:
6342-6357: 3.77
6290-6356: 3.73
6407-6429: 3.81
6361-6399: 3.88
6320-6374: 3.84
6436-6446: 3.8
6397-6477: 3.91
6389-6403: 3.9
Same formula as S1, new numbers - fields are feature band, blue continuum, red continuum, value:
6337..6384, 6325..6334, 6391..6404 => 0.030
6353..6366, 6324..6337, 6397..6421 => 0.030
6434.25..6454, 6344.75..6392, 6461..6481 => 0.030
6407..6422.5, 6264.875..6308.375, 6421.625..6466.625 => 0.012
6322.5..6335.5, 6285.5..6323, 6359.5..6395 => -0.045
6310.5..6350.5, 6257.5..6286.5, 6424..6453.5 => 0.003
